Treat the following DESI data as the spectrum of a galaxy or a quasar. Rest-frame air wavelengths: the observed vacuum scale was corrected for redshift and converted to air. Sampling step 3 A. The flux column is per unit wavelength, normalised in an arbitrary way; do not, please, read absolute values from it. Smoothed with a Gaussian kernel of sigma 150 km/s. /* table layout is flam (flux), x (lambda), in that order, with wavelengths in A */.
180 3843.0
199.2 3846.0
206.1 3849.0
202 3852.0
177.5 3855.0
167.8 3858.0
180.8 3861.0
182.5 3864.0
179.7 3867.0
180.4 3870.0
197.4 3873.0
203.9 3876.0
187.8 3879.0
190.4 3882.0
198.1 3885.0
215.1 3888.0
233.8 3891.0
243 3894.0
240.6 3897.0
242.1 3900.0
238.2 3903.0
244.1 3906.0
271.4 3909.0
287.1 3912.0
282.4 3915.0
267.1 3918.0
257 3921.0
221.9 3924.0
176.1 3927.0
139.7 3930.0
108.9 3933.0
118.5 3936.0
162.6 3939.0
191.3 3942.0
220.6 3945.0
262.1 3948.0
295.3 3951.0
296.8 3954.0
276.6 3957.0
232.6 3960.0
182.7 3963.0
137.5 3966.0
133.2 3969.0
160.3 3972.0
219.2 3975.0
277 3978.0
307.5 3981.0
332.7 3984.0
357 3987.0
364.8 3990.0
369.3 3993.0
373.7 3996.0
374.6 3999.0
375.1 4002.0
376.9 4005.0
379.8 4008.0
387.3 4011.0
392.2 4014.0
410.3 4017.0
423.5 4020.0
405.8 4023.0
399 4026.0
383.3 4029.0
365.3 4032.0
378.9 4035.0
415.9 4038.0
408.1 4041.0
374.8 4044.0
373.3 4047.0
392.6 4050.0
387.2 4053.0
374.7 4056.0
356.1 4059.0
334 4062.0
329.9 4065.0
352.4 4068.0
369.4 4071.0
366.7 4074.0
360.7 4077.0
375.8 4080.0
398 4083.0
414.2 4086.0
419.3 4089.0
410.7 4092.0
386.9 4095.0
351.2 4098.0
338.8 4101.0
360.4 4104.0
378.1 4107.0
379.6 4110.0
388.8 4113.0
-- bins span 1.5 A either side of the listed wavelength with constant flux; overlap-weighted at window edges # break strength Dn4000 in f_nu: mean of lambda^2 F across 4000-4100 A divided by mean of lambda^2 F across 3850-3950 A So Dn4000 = 1.98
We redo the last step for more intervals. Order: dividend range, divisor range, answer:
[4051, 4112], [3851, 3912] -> 1.95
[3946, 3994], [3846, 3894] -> 1.41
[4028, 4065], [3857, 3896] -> 2.07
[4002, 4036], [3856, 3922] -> 1.88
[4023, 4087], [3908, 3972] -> 1.87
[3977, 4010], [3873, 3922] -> 1.58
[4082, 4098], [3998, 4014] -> 1.10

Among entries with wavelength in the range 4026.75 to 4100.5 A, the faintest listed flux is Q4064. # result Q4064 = 329.9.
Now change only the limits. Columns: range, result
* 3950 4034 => 133.2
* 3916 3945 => 108.9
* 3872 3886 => 187.8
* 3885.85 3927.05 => 176.1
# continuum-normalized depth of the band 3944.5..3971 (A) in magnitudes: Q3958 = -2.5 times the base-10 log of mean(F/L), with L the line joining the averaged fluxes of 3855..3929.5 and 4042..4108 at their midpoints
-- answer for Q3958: 0.21 mag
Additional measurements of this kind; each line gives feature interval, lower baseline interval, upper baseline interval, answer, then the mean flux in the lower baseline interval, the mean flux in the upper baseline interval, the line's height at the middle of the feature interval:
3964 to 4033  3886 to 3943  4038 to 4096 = -0.080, 218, 379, 307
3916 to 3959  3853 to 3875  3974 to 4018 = 0.280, 182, 354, 278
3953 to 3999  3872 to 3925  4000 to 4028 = 0.260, 235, 394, 342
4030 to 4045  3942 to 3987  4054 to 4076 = -0.198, 241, 356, 324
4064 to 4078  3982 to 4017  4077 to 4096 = 0.107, 372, 398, 393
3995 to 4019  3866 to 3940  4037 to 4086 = -0.206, 212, 374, 318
